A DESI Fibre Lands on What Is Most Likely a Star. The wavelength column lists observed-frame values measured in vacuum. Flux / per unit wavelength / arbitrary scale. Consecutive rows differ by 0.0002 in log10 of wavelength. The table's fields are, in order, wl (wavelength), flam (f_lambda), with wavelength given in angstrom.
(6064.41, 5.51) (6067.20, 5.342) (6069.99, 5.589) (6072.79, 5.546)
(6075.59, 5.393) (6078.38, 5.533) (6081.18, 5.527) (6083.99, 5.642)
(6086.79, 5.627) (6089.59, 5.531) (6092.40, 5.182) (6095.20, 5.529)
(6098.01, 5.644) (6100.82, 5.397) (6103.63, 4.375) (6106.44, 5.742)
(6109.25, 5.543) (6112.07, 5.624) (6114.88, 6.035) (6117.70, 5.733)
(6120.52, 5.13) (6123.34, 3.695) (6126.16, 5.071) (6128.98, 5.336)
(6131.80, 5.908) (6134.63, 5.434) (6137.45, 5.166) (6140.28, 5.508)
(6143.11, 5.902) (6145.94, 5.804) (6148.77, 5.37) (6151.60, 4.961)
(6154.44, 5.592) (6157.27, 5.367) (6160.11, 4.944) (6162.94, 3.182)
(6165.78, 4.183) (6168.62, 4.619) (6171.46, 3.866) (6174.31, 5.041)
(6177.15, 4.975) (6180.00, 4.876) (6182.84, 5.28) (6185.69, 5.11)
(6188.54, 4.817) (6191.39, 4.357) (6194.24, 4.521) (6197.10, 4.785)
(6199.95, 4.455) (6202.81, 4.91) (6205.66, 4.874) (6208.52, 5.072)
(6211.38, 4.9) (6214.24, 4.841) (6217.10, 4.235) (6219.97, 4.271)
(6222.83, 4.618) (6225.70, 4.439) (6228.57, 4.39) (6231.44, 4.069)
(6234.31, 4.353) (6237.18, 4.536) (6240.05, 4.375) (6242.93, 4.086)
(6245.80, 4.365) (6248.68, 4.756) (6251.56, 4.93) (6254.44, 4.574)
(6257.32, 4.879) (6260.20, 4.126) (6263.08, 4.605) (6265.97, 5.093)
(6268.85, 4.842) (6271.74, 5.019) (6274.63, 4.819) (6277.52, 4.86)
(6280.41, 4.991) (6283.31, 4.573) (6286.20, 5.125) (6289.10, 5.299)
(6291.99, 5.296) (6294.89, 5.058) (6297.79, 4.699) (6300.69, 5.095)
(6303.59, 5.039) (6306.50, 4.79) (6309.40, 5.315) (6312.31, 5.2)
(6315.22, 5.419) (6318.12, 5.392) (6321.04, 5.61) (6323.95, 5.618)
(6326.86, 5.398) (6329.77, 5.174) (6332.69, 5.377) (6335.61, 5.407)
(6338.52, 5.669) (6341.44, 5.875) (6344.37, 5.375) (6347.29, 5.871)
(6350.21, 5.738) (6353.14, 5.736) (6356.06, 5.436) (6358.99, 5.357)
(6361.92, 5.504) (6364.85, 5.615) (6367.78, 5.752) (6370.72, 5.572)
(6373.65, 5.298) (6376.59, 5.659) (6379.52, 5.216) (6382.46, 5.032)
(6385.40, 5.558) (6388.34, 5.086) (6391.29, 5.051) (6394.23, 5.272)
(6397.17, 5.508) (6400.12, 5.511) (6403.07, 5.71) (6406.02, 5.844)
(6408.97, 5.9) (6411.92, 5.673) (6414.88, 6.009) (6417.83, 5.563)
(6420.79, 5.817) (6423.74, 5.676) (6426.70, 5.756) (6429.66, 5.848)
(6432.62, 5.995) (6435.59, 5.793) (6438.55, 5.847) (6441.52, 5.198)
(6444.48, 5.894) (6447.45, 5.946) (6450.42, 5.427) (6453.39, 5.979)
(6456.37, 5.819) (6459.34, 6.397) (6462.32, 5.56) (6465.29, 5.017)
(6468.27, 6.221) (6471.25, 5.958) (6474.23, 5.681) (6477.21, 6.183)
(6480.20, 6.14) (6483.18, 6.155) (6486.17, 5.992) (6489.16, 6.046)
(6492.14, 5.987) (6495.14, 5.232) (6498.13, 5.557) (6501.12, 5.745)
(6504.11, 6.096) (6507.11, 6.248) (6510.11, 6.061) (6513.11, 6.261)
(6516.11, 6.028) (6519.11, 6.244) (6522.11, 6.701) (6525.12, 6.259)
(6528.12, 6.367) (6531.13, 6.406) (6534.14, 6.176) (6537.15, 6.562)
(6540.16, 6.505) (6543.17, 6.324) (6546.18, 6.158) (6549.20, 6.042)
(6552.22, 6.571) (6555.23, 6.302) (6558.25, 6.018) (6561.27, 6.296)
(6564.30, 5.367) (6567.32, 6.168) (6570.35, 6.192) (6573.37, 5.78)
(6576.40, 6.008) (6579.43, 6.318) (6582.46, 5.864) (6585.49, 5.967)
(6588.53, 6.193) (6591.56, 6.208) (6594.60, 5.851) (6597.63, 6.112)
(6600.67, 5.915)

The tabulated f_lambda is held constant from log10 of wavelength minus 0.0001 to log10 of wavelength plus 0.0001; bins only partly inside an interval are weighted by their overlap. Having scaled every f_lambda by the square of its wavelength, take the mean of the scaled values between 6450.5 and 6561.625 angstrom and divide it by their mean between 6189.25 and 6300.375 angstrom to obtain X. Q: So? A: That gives 1.41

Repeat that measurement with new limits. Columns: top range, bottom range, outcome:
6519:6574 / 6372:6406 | 1.22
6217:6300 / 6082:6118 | 0.90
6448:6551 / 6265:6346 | 1.24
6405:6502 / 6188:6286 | 1.34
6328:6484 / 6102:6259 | 1.25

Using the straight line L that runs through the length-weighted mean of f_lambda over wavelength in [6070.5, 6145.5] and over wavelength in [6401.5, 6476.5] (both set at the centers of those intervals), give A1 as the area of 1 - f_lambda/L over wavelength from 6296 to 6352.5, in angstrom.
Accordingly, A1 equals 2.83 angstrom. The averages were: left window 5.42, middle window 5.38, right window 5.79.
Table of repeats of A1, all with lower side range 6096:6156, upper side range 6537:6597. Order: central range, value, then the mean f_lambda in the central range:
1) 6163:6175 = 2.6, 4.25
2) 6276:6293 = 1.9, 5.02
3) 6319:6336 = 0.9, 5.43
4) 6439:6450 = 0.5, 5.67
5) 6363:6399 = 2.6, 5.39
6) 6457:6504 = 0.9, 5.87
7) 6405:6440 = 0.4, 5.81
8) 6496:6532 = -0.6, 6.14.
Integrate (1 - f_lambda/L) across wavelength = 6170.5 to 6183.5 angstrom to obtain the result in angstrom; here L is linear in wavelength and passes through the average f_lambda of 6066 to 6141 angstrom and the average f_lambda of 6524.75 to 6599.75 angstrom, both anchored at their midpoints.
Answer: 1.7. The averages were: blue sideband 5.4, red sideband 6.16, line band 4.81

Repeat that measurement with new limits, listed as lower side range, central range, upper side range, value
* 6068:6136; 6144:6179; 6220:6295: 2.0 angstrom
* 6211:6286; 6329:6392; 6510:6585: -3.4 angstrom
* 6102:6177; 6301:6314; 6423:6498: 0.9 angstrom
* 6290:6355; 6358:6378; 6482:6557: 0.0 angstrom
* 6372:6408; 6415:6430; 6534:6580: -0.5 angstrom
